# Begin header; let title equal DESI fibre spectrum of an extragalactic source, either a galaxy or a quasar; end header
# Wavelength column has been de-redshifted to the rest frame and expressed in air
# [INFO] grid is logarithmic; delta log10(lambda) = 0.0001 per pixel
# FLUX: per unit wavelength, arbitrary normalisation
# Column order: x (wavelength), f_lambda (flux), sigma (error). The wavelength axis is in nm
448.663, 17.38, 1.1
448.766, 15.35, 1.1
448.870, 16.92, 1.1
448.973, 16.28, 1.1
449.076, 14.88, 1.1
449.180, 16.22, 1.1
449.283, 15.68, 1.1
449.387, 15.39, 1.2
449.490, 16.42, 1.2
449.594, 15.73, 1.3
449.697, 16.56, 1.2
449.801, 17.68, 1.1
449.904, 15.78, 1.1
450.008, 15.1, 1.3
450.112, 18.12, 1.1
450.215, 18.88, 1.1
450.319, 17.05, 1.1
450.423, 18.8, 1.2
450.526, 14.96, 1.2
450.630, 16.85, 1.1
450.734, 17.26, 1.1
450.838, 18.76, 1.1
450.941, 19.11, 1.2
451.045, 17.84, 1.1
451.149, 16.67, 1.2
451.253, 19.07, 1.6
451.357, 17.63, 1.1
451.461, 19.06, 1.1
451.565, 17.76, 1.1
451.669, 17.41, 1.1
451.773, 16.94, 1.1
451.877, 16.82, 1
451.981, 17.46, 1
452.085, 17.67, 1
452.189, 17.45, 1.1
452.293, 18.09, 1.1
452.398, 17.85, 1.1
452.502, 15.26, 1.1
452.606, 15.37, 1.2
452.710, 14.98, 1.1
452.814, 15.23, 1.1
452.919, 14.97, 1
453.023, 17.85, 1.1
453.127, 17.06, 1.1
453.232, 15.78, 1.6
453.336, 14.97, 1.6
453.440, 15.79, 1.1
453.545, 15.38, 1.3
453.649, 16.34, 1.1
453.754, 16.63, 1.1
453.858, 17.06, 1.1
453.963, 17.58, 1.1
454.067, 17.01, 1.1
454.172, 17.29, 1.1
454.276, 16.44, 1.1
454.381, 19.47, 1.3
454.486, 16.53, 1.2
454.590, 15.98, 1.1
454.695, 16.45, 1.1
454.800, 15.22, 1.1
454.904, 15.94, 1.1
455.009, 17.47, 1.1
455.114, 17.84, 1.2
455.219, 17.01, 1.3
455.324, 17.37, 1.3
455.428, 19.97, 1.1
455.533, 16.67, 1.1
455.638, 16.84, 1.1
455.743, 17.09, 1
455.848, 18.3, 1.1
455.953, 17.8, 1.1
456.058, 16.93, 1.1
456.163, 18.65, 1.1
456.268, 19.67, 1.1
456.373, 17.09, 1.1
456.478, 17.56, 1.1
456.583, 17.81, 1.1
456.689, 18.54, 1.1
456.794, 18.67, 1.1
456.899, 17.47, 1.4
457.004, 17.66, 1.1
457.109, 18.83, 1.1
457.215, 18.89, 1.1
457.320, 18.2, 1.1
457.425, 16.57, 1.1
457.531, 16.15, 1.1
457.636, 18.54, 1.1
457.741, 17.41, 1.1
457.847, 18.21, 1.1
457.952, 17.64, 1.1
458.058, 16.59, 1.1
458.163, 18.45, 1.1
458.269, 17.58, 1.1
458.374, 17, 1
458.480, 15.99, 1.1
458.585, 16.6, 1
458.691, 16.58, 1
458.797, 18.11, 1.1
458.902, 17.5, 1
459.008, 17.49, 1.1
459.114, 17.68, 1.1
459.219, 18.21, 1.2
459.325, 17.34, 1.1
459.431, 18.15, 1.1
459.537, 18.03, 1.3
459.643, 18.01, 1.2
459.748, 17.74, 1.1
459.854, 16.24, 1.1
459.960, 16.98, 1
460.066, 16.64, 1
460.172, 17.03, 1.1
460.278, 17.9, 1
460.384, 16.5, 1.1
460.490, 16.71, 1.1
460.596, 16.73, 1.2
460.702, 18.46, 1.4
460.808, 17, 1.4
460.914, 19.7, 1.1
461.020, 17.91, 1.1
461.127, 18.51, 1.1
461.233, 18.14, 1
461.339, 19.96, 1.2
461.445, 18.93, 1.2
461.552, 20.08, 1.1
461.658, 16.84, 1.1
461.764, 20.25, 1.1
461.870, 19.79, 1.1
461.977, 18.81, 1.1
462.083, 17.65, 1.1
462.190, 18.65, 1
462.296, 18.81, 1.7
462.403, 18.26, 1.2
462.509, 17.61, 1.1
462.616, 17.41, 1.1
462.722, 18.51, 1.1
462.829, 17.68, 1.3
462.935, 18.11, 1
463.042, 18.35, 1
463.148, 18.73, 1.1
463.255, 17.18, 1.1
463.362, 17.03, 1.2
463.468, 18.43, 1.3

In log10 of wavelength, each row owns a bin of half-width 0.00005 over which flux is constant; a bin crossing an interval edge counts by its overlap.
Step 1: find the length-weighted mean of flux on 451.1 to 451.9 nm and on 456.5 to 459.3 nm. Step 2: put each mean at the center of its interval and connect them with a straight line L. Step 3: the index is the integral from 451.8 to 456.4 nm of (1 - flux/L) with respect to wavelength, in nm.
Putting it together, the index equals 0.194 nm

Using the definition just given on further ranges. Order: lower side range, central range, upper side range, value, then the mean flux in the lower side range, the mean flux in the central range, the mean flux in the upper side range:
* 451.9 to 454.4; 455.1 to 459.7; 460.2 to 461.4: -0.095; 16.6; 17.7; 17.9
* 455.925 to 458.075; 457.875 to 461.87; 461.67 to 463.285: 0.087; 17.9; 17.7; 18.4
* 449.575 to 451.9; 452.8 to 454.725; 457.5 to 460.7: 0.094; 17.4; 16.5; 17.4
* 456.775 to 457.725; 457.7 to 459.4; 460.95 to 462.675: 0.062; 17.9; 17.4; 18.6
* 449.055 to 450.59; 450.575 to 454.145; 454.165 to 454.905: -0.077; 16.5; 17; 16.7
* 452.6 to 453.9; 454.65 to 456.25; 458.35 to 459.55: -0.082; 16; 17.4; 17.4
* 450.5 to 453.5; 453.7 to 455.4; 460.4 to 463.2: 0.033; 17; 17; 18.3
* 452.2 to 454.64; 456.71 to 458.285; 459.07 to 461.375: -0.055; 16.5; 17.8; 17.7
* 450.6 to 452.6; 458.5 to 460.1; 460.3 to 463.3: 0.061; 17.6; 17.4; 18.3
